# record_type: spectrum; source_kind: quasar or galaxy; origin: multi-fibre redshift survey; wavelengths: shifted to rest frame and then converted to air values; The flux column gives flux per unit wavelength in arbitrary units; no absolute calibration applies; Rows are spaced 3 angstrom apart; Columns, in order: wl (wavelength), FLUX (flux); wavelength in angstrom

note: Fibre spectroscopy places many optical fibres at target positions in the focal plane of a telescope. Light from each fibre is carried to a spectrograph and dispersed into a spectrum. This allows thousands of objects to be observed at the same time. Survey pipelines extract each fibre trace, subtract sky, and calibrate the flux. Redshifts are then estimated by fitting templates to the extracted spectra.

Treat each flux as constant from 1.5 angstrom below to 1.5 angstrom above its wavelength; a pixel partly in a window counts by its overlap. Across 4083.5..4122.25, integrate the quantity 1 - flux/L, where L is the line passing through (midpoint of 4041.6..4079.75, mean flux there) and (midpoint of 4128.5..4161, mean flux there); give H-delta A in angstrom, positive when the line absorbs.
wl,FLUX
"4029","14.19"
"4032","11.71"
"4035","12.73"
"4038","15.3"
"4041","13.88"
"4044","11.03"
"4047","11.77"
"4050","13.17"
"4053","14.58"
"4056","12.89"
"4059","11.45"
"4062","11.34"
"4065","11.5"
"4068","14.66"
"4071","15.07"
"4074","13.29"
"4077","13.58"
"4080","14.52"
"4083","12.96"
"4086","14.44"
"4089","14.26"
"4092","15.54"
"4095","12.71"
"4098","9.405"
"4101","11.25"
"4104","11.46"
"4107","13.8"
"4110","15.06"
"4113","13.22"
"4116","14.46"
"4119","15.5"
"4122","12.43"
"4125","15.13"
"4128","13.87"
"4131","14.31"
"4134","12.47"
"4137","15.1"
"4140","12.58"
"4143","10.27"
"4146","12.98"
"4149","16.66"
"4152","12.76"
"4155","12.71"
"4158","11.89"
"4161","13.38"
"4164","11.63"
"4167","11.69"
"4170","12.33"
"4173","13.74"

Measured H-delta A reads -0.9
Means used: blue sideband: 12.9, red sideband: 13.2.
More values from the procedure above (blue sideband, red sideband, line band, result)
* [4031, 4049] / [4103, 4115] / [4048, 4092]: -1.21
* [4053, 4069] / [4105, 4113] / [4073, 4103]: 0.37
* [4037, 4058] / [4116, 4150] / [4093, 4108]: 1.92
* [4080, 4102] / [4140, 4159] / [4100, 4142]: -2.03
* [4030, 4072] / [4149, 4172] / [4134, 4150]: -0.78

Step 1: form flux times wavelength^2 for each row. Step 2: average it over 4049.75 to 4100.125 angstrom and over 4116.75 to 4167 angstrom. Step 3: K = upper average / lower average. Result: 1.04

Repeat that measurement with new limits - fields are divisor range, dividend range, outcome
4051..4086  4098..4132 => 1.04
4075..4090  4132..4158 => 0.97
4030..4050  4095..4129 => 1.07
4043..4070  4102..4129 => 1.13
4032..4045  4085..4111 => 1.02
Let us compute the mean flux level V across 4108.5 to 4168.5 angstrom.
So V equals 13.4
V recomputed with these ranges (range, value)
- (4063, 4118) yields 13.4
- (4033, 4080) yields 13.1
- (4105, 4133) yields 14.1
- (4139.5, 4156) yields 13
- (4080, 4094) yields 14.3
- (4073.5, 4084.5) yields 13.6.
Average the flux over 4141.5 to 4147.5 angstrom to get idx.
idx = 11.6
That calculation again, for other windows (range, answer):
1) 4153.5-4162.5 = 12.7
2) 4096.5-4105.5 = 10.7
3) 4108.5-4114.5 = 14.1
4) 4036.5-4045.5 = 13.4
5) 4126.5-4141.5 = 13.7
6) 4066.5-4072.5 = 14.9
